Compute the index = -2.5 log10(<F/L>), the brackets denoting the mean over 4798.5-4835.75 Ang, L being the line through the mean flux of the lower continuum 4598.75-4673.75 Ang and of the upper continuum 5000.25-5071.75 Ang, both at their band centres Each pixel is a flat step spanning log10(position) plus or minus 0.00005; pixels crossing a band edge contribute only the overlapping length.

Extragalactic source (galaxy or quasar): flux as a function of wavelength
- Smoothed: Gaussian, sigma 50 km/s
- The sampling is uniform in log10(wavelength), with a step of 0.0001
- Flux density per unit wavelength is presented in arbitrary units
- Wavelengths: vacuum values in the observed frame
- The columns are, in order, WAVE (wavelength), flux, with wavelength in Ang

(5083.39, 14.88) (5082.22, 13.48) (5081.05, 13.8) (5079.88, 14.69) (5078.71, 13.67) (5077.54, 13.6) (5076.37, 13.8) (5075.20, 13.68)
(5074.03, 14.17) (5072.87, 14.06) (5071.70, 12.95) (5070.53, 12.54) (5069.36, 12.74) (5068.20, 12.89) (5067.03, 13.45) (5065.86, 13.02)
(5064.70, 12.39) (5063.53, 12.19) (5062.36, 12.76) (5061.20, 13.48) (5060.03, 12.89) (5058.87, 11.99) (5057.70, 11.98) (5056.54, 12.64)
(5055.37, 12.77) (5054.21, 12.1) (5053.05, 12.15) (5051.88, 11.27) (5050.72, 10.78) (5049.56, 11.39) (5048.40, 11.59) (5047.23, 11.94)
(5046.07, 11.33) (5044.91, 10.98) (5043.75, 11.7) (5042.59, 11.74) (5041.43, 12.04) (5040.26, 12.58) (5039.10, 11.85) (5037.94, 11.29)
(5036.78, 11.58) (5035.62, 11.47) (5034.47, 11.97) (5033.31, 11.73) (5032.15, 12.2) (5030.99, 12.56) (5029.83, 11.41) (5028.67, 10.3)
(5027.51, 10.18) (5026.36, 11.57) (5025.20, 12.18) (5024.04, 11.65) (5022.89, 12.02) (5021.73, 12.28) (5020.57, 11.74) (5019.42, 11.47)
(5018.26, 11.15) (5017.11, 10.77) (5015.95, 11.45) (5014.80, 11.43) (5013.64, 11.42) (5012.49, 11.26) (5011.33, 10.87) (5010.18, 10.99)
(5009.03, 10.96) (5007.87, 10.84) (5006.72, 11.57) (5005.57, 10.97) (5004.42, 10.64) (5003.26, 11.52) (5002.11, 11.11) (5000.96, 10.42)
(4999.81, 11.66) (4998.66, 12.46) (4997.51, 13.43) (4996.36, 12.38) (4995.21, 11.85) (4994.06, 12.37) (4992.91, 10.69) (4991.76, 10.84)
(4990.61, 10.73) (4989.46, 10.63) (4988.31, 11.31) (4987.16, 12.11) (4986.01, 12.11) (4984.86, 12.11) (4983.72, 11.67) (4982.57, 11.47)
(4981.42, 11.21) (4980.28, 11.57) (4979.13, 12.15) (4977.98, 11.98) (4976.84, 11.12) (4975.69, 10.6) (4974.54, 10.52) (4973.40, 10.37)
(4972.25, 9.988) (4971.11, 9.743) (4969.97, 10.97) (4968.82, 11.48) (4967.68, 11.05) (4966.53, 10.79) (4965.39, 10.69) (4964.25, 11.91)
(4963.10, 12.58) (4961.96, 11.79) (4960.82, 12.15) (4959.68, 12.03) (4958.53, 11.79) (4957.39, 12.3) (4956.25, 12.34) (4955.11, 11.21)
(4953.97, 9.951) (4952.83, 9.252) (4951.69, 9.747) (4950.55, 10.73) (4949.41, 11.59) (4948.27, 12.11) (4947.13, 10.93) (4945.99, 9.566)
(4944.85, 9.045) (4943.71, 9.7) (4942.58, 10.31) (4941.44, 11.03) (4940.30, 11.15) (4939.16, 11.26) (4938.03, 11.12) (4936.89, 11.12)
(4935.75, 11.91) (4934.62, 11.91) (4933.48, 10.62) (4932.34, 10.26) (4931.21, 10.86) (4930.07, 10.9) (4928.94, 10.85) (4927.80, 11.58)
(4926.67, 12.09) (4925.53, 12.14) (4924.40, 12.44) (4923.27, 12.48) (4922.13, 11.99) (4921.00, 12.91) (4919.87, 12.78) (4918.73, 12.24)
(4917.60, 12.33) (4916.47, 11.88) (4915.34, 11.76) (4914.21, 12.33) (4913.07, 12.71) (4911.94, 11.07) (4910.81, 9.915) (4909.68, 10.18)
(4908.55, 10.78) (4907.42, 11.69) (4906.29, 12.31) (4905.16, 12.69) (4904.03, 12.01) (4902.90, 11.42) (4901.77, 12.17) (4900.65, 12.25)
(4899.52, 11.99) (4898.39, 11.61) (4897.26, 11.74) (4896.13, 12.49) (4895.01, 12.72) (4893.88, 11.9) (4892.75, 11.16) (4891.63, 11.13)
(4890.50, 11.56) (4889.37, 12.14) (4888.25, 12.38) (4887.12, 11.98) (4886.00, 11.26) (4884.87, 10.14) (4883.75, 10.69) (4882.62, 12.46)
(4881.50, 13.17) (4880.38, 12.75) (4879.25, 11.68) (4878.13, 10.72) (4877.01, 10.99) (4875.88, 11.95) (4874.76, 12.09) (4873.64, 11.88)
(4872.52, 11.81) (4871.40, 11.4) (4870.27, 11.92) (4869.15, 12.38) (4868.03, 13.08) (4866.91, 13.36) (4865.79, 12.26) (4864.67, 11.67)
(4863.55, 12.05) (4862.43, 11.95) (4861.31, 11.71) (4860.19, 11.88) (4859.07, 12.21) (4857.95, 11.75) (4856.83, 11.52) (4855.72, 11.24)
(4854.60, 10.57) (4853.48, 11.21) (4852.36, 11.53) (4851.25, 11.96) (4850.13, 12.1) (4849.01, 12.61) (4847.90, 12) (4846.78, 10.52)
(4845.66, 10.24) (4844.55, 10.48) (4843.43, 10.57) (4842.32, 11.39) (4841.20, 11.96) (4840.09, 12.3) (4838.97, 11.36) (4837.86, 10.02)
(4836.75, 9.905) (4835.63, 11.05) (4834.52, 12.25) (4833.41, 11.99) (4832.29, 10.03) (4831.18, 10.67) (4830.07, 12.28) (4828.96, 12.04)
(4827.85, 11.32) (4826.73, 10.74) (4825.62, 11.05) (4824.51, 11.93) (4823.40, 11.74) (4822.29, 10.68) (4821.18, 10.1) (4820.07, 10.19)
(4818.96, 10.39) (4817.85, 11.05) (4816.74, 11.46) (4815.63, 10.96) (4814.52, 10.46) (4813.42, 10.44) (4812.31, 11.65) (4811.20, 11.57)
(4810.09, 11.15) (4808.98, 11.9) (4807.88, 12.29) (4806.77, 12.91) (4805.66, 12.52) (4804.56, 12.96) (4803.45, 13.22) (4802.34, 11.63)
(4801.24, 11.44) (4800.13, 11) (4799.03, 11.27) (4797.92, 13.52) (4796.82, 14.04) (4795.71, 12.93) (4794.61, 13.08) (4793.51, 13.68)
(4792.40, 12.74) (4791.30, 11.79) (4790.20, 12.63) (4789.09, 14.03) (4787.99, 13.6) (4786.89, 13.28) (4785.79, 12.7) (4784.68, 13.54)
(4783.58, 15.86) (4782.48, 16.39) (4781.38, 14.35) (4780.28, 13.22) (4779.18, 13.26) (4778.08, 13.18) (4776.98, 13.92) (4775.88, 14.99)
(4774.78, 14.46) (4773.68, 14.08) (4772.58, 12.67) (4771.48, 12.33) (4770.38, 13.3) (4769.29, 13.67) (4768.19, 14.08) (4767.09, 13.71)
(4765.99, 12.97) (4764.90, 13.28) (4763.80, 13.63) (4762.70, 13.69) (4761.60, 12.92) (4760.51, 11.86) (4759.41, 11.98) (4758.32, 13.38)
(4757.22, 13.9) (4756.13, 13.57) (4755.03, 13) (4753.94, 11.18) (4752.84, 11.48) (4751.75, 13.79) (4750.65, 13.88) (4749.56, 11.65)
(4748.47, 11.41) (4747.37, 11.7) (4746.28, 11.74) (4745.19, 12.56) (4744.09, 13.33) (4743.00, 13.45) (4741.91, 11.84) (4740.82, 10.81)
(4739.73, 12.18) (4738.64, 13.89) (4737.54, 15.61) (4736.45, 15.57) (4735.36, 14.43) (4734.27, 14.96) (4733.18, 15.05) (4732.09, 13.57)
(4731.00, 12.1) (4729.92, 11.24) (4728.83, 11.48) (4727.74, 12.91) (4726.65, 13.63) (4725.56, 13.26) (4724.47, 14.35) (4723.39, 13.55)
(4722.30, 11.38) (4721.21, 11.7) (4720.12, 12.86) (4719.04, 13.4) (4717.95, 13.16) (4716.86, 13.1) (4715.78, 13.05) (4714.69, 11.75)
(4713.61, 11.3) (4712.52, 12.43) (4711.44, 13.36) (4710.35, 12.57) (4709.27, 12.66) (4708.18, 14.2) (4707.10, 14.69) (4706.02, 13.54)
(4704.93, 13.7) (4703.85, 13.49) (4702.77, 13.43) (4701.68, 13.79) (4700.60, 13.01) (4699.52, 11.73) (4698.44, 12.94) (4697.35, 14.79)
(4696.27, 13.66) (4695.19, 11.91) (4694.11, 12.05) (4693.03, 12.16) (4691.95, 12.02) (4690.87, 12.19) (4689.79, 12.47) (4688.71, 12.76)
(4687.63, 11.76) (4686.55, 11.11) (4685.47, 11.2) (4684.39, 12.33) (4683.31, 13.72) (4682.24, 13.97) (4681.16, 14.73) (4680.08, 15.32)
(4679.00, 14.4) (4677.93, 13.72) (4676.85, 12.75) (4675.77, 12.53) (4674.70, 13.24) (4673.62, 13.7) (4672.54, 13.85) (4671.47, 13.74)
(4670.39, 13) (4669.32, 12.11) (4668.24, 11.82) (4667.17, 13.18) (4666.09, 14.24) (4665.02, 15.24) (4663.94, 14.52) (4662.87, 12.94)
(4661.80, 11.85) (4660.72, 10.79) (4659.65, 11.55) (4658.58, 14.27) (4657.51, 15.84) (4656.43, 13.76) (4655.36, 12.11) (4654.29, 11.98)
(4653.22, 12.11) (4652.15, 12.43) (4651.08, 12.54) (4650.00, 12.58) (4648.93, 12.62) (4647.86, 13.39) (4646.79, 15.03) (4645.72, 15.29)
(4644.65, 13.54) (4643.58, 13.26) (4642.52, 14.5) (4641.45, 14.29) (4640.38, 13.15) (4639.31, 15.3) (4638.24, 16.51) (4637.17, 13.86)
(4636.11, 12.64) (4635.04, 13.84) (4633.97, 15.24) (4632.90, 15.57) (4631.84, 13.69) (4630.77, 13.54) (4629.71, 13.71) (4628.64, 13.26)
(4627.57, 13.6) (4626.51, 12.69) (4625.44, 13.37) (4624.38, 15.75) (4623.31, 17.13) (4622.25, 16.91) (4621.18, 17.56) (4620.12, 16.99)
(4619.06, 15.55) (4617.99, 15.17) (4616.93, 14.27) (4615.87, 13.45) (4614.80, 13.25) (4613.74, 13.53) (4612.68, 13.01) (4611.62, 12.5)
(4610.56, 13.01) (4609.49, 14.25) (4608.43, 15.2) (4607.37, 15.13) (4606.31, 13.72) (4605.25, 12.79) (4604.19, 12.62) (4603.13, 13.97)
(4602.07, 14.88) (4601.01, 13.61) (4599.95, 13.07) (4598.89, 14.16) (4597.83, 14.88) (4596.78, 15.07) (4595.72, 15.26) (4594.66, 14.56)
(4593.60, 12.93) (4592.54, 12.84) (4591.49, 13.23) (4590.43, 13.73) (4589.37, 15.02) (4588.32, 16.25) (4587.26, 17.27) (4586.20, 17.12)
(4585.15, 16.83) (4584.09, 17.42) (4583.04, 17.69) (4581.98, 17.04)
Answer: 0.13 mag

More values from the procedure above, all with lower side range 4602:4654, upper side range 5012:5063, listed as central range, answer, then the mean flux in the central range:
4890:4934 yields 0.07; 11.7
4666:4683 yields 0.03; 13.5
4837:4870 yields 0.10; 11.6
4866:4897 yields 0.07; 11.9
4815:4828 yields 0.19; 10.9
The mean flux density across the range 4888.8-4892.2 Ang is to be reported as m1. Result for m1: 11.6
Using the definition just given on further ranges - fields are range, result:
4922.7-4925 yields 12.5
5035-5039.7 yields 11.6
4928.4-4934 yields 10.7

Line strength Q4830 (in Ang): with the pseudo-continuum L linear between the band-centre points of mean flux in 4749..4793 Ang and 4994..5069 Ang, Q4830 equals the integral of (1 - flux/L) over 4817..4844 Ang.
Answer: 3.9 Ang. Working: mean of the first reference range 13.3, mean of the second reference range 11.8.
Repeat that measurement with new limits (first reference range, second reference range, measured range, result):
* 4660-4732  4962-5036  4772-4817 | -1.4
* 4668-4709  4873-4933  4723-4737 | -0.8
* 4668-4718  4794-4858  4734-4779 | -3.2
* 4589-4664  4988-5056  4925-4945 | 1.7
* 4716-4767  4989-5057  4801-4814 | 0.7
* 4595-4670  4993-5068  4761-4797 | -1.2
